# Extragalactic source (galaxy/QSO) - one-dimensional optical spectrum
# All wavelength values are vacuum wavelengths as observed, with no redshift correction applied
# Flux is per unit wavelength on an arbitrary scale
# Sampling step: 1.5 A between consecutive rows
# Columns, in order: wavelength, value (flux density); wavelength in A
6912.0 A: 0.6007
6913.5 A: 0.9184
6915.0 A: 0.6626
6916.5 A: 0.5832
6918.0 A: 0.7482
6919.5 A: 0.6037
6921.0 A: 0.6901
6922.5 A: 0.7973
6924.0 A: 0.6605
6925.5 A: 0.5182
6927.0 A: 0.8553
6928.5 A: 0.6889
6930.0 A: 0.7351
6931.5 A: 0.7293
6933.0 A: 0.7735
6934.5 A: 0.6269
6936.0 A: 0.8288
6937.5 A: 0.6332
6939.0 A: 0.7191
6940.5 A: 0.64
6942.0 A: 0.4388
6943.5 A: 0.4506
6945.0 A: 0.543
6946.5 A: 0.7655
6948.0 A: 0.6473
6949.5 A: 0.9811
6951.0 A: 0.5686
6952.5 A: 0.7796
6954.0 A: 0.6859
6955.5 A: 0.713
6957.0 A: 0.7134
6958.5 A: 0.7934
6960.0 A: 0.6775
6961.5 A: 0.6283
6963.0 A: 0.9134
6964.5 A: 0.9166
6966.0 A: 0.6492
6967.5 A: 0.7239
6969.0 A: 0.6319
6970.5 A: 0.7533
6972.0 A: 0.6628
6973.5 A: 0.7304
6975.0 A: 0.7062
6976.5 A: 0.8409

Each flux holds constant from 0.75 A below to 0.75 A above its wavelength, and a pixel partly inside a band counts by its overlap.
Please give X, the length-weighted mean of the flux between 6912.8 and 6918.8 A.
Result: 0.725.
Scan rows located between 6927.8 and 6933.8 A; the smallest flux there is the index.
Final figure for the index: 0.6889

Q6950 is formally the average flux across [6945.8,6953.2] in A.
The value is 0.748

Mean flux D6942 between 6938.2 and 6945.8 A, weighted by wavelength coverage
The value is 0.56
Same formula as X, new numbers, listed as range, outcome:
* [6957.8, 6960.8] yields 0.733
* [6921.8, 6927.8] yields 0.707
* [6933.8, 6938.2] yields 0.698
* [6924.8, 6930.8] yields 0.701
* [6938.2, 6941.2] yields 0.679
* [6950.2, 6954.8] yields 0.682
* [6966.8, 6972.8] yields 0.693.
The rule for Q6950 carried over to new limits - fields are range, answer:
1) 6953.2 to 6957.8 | 0.706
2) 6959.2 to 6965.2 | 0.783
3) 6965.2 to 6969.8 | 0.672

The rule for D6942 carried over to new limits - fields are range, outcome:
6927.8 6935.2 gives 0.711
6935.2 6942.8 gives 0.65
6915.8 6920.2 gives 0.646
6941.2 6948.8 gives 0.572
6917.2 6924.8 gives 0.698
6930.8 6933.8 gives 0.75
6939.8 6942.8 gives 0.536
